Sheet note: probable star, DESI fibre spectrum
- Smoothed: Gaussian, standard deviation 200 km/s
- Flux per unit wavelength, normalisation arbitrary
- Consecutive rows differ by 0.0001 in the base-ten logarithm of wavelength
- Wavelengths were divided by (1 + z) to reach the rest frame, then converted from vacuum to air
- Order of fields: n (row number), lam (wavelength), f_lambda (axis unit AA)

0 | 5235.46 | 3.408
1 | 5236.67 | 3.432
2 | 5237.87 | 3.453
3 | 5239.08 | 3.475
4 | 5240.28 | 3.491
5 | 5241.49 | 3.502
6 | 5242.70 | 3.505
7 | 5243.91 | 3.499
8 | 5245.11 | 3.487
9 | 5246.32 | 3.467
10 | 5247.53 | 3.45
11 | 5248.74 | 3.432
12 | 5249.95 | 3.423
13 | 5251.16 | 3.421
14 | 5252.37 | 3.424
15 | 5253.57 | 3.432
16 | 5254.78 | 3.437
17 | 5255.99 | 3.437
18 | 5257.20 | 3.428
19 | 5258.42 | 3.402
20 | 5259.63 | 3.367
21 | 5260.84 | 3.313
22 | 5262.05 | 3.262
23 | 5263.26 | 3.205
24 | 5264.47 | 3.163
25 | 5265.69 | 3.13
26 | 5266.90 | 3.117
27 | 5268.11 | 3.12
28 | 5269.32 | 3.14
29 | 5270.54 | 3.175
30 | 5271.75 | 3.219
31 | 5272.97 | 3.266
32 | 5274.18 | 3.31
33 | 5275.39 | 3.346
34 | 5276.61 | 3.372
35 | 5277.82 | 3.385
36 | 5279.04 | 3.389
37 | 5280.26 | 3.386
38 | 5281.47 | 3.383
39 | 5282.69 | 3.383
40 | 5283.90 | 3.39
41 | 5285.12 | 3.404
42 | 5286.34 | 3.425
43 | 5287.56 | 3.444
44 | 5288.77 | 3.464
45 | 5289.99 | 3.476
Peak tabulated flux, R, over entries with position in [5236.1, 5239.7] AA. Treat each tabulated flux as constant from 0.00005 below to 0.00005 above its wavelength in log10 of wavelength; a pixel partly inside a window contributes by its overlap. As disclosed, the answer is 3.475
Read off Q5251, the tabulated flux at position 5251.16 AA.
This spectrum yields 3.421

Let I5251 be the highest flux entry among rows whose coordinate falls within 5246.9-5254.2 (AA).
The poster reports 3.45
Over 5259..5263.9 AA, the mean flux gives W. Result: 3.29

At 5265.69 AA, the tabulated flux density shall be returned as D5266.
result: 3.13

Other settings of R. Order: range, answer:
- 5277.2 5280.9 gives 3.389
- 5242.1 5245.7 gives 3.505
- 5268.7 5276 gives 3.346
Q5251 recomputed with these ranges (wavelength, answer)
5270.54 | 3.175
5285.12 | 3.404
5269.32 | 3.14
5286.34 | 3.425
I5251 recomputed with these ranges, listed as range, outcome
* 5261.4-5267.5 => 3.262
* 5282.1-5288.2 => 3.444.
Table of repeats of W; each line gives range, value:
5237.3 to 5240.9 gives 3.47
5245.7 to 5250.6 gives 3.44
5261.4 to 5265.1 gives 3.21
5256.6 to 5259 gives 3.4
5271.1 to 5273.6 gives 3.24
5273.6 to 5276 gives 3.33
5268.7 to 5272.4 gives 3.17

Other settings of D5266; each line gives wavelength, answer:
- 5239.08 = 3.475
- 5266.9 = 3.117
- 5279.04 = 3.389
